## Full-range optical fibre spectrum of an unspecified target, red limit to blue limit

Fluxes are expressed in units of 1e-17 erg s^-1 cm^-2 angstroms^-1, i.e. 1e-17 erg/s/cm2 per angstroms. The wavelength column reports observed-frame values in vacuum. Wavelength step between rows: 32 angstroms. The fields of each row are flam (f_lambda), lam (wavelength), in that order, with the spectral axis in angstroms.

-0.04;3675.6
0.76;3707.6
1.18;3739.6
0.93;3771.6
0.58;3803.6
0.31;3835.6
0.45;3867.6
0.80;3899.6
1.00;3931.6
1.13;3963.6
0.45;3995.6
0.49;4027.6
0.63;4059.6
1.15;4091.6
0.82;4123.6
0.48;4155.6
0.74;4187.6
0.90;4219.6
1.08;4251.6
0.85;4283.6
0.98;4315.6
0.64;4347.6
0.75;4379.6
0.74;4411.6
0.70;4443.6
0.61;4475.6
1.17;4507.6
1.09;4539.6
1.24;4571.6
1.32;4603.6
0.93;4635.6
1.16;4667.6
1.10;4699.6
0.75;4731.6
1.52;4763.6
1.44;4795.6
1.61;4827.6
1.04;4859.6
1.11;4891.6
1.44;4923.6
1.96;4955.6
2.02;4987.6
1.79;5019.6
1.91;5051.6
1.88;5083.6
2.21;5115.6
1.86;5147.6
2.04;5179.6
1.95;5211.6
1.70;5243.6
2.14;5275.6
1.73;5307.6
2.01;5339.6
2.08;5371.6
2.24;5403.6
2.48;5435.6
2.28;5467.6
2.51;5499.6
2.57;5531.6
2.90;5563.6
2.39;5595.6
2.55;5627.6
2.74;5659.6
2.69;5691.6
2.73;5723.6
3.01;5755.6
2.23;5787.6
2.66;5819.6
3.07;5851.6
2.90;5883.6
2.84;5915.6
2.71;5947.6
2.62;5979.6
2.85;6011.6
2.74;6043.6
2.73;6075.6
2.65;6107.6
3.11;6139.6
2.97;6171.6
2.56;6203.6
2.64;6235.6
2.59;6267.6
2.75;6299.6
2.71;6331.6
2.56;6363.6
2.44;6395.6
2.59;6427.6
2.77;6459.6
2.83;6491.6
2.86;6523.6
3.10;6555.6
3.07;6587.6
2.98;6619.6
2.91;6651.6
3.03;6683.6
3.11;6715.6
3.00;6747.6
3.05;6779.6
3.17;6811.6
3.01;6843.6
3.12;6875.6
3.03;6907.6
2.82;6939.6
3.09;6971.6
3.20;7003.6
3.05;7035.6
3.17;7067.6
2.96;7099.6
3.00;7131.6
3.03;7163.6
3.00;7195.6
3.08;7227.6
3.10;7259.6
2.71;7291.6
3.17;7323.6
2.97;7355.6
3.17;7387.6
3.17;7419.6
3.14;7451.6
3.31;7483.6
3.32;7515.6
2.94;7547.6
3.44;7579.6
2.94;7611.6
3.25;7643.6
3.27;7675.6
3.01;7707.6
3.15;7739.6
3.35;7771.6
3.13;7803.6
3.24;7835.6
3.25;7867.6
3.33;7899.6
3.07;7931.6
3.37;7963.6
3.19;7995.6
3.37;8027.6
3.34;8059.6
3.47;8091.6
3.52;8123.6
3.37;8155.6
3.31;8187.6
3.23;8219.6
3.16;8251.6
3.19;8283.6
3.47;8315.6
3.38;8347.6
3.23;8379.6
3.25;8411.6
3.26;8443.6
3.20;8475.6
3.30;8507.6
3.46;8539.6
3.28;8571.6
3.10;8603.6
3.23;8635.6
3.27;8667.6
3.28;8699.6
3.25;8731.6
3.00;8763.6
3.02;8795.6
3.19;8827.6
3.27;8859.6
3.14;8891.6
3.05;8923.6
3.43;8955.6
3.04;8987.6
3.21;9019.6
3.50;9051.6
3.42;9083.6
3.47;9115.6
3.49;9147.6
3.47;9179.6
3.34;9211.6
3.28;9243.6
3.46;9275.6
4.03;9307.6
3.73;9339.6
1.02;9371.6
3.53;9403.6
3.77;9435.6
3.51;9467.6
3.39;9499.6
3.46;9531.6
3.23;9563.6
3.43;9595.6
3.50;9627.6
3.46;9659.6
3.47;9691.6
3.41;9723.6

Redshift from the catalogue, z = 0.23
